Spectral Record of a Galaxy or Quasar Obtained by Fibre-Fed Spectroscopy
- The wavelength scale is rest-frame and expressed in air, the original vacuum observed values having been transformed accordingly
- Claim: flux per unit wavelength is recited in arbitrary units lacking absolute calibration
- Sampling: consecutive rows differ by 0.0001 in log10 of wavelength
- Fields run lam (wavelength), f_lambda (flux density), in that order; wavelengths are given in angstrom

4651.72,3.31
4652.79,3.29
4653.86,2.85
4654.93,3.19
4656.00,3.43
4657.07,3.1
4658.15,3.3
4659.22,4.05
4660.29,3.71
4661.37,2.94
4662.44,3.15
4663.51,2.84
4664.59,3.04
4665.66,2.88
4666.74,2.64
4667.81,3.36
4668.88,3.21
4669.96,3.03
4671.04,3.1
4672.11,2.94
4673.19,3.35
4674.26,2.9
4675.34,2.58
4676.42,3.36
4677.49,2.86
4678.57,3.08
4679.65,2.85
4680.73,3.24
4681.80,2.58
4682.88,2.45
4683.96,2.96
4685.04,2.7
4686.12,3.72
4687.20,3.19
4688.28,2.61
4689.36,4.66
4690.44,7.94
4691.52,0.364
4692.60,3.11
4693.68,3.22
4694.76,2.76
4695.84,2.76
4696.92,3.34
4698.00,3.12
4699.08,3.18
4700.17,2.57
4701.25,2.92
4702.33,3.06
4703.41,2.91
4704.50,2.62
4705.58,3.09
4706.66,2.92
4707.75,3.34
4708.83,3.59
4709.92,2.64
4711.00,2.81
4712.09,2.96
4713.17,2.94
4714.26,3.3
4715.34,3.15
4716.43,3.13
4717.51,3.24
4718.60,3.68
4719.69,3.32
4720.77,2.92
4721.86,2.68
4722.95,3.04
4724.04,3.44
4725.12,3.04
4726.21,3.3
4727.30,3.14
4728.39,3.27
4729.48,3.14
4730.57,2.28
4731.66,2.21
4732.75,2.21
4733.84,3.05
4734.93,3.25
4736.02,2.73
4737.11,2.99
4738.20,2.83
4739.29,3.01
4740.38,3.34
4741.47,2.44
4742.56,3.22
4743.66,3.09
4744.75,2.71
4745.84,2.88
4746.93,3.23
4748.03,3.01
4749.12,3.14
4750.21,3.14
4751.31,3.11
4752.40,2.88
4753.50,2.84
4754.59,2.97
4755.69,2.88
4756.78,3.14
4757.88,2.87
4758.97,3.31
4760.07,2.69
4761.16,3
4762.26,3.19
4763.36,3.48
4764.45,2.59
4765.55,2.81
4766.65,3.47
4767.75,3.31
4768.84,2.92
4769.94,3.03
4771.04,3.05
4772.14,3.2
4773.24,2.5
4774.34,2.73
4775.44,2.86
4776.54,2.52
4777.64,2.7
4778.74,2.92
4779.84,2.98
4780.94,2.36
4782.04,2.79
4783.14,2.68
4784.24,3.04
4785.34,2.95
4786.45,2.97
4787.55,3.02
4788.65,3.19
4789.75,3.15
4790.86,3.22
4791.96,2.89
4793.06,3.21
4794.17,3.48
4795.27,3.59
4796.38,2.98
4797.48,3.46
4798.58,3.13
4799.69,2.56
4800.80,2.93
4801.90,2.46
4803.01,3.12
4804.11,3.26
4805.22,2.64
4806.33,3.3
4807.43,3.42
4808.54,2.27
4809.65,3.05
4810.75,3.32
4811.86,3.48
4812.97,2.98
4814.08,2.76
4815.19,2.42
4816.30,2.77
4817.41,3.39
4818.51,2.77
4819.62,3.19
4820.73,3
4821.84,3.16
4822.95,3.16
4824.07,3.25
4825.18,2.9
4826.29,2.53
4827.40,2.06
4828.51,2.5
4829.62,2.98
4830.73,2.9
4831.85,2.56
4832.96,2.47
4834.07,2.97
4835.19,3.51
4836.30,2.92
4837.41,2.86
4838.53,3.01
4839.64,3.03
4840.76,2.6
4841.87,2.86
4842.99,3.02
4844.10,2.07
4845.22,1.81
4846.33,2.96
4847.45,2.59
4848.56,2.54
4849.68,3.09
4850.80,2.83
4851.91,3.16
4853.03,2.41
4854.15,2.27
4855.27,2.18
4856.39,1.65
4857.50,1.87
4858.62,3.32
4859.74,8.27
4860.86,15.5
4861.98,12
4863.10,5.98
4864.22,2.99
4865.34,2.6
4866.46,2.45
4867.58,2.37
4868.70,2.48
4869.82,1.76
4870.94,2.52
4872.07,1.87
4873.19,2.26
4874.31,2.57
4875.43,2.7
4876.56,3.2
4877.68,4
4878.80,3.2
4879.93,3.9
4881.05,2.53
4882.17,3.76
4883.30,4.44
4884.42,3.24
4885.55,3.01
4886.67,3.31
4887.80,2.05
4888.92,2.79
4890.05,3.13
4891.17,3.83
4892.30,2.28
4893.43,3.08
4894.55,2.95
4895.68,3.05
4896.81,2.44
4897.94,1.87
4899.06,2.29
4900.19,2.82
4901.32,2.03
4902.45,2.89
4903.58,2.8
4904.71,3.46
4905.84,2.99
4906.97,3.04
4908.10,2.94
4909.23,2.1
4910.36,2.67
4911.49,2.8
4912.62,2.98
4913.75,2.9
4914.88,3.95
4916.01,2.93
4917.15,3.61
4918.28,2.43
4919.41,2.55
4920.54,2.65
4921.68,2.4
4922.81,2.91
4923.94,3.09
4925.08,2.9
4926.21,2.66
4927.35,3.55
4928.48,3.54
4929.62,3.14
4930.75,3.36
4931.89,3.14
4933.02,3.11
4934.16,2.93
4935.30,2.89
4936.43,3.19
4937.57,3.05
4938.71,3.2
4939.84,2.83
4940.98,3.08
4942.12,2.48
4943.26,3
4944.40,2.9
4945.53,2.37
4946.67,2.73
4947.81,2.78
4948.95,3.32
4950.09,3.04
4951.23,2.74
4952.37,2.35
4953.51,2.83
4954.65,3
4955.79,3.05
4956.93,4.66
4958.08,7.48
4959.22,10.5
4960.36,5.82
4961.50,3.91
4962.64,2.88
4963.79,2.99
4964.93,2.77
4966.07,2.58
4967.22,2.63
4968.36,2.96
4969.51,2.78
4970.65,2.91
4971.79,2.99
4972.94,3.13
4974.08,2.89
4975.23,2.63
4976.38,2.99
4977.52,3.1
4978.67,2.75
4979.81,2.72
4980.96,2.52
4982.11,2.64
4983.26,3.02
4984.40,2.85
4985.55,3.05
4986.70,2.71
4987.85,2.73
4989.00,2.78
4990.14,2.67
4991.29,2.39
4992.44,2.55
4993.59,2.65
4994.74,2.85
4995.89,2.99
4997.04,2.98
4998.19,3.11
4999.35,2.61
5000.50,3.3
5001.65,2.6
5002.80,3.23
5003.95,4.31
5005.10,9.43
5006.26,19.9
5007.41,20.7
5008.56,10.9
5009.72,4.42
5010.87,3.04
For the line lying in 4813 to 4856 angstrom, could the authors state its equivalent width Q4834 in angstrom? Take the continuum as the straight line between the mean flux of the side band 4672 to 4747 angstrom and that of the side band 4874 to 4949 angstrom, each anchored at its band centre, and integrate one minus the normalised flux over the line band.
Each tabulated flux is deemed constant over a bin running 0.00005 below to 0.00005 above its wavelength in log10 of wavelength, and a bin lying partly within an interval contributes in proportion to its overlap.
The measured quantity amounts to 3.21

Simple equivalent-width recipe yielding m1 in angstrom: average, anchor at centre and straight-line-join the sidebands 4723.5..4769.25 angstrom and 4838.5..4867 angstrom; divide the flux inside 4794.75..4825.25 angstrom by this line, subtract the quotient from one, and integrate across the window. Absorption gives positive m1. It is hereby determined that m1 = 4.0 angstrom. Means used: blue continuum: 2.99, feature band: 3.03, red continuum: 3.83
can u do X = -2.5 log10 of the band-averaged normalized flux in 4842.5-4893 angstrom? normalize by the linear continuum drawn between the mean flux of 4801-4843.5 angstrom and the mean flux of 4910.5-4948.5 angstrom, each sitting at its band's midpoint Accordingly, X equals -0.17 mag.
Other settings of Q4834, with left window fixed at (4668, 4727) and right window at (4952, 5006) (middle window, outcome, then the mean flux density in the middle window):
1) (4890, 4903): 2.59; 2.71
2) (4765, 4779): 1.24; 2.92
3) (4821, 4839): 2.34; 2.86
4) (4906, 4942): 4.60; 2.98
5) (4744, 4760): 0.92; 3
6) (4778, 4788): 1.15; 2.85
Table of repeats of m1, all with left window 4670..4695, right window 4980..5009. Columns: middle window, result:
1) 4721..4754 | 4.7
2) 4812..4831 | 4.9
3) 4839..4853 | 4.6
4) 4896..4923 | 9.8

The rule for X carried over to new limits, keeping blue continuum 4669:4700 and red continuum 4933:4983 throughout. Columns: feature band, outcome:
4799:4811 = 0.09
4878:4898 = 0.05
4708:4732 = 0.03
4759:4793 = 0.08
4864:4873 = 0.34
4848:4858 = 0.30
